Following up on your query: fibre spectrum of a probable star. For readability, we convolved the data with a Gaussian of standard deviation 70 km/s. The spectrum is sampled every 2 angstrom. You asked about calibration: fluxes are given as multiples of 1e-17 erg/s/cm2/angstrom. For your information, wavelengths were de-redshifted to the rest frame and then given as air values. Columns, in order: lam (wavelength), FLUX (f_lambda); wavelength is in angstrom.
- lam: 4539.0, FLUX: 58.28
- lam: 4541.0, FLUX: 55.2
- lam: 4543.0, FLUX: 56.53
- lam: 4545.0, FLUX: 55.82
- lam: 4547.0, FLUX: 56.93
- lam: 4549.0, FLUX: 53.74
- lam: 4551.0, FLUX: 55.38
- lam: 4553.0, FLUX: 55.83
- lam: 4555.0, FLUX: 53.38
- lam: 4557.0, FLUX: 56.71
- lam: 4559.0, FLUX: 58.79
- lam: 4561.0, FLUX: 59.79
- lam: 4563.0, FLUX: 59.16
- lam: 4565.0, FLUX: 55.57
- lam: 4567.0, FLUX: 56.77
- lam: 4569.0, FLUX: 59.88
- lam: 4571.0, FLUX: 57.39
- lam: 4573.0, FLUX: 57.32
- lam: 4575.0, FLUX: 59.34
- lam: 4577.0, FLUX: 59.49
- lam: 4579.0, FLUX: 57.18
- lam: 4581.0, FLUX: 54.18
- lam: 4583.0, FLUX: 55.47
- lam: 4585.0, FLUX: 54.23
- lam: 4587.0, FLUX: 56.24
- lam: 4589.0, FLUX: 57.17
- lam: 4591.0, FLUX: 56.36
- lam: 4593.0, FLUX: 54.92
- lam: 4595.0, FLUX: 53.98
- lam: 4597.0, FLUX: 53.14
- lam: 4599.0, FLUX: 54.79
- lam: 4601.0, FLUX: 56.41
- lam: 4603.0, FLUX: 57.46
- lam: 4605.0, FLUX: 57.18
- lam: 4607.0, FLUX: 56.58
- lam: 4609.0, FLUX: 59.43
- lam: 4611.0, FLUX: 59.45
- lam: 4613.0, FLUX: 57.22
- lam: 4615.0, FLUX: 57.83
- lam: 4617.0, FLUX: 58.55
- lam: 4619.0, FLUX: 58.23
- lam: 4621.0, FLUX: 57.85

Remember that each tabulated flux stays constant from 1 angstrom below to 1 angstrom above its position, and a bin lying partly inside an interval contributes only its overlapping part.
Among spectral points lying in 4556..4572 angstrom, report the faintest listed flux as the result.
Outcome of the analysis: 55.57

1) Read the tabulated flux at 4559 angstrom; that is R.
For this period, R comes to 58.79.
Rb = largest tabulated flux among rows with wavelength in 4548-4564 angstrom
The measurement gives 59.79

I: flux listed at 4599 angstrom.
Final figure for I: 54.79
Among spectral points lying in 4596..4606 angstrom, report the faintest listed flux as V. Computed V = 53.14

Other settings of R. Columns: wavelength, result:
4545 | 55.82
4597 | 53.14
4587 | 56.24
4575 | 59.34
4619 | 58.23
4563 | 59.16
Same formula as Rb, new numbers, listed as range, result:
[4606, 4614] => 59.45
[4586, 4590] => 57.17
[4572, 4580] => 59.49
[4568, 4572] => 59.88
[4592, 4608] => 57.46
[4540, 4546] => 56.53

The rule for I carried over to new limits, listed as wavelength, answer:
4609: 59.43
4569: 59.88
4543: 56.53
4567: 56.77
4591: 56.36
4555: 53.38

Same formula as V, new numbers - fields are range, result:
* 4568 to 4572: 57.39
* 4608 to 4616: 57.22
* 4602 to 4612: 56.58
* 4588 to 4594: 54.92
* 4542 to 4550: 53.74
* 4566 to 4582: 54.18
